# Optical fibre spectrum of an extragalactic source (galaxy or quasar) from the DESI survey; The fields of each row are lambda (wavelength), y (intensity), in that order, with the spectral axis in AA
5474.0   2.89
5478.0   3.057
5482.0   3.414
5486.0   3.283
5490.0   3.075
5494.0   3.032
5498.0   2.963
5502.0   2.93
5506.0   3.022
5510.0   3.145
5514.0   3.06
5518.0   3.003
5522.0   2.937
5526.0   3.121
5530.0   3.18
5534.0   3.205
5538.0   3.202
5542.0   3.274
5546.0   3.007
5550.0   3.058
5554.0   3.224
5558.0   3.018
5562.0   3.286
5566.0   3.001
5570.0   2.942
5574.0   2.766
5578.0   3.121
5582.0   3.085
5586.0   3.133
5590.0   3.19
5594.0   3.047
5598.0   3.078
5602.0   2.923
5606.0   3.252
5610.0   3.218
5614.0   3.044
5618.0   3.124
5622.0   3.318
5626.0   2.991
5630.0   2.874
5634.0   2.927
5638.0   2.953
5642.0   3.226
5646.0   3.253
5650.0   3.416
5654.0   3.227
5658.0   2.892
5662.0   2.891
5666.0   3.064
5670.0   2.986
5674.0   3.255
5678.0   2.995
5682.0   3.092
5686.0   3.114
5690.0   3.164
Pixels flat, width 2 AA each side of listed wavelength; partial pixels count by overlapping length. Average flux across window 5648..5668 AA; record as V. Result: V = 3.1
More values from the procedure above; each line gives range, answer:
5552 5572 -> 3.09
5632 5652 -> 3.16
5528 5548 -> 3.17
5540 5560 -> 3.12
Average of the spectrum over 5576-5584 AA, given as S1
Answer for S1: 3.1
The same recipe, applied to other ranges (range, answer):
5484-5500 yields 3.09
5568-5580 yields 2.94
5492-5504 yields 2.98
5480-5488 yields 3.35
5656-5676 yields 3.02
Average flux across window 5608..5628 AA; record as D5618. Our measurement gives 3.14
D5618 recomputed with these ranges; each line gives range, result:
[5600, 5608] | 3.09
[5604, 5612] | 3.23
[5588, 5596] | 3.12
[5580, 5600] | 3.11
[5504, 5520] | 3.06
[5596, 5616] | 3.1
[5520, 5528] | 3.03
